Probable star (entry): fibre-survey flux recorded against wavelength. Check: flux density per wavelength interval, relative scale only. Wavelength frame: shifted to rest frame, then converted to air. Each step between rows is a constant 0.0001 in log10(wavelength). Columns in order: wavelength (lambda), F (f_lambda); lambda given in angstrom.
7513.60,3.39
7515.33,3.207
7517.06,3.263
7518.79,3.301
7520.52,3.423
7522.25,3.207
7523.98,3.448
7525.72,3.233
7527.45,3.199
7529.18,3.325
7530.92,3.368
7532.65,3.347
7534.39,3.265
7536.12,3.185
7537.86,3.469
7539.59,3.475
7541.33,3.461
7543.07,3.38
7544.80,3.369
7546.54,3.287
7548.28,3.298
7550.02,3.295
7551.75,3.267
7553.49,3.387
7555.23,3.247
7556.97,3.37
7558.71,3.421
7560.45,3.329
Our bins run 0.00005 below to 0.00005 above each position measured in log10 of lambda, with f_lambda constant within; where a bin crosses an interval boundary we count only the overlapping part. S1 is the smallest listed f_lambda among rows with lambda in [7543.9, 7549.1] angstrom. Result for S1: 3.287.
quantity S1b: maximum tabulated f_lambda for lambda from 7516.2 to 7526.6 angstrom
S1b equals 3.448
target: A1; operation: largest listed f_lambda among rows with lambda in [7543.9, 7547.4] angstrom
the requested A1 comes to 3.369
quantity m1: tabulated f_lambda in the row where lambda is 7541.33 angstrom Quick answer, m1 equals 3.461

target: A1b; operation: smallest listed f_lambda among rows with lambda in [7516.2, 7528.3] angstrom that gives 3.199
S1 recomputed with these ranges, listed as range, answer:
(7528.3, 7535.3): 3.265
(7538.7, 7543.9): 3.38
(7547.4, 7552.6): 3.267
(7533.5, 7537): 3.185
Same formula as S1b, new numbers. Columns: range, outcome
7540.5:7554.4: 3.461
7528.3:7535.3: 3.368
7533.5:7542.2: 3.475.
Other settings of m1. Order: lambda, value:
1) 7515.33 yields 3.207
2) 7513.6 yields 3.39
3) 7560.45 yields 3.329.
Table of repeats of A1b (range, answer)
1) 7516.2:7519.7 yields 3.263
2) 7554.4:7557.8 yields 3.247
